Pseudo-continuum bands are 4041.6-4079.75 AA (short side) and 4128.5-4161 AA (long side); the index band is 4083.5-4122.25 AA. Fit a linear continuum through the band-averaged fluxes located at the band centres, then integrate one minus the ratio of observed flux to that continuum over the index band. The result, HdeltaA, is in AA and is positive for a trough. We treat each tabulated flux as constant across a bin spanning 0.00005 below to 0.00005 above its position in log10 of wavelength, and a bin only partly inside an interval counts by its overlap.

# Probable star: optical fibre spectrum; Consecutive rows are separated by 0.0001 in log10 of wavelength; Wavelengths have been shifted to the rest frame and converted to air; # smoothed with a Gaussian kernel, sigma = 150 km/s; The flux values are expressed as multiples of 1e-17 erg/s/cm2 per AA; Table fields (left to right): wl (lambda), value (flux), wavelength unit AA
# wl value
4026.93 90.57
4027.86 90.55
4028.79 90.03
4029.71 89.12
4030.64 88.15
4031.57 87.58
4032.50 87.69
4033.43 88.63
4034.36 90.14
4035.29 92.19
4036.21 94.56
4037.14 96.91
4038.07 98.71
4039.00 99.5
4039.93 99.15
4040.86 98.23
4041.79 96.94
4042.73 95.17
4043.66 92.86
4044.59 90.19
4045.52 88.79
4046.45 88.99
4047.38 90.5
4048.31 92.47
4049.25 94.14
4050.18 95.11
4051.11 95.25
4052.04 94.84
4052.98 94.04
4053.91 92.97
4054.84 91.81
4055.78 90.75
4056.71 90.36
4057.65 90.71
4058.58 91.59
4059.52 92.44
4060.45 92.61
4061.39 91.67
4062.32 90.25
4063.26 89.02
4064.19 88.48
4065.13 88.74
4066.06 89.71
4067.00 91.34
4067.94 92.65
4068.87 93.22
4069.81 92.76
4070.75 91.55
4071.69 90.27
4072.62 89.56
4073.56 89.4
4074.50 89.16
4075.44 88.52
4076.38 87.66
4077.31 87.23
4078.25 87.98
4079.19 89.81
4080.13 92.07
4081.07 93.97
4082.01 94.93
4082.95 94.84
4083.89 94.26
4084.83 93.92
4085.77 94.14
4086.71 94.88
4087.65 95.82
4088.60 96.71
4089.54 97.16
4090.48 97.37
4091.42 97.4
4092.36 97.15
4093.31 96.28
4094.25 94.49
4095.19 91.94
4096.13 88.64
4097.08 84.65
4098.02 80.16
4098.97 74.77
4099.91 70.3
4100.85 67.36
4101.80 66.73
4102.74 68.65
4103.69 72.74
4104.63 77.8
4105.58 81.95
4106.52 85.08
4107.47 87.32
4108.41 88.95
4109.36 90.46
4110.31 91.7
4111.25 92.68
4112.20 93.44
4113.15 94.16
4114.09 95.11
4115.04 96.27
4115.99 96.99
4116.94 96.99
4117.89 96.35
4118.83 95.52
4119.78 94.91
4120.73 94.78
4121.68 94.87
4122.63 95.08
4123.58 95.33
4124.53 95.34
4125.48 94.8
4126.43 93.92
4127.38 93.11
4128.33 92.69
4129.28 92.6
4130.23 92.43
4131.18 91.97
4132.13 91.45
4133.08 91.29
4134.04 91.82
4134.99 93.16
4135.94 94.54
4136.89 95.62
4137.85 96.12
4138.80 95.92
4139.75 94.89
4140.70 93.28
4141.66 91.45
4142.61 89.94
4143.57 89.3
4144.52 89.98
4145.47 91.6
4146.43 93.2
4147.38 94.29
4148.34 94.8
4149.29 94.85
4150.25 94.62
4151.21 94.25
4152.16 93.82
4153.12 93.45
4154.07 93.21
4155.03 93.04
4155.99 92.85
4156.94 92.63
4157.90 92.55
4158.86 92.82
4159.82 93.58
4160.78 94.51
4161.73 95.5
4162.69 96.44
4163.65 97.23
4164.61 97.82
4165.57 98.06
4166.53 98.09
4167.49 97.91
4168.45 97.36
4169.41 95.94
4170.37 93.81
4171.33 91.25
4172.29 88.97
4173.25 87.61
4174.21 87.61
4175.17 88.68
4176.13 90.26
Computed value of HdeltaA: 1.2 AA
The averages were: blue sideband 91.2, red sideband 93.1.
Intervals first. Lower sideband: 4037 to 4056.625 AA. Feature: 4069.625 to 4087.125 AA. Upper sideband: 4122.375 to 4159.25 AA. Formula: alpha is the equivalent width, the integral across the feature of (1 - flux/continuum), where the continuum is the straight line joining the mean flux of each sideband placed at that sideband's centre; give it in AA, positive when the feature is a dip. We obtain 0.4 AA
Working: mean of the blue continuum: 94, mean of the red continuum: 93.3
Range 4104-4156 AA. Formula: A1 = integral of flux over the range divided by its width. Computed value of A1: 92.8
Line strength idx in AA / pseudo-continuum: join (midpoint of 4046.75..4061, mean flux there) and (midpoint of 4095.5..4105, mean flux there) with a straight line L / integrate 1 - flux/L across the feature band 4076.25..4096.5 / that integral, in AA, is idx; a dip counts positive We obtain -3.33 AA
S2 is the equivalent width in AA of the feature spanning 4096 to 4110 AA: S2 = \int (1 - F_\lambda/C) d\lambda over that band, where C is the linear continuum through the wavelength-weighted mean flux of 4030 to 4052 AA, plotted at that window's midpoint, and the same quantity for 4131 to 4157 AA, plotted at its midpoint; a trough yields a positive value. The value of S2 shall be 2.13 AA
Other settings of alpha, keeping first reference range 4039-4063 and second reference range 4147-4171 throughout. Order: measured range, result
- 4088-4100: 0.4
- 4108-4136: 0.1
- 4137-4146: 0.2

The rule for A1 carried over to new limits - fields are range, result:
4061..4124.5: 90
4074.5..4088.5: 92.1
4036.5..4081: 92.1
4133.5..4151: 93.3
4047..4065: 92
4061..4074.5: 90.6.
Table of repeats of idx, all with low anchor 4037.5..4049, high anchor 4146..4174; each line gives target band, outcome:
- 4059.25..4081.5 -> 0.9 AA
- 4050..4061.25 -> 0.2 AA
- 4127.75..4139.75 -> 0.1 AA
